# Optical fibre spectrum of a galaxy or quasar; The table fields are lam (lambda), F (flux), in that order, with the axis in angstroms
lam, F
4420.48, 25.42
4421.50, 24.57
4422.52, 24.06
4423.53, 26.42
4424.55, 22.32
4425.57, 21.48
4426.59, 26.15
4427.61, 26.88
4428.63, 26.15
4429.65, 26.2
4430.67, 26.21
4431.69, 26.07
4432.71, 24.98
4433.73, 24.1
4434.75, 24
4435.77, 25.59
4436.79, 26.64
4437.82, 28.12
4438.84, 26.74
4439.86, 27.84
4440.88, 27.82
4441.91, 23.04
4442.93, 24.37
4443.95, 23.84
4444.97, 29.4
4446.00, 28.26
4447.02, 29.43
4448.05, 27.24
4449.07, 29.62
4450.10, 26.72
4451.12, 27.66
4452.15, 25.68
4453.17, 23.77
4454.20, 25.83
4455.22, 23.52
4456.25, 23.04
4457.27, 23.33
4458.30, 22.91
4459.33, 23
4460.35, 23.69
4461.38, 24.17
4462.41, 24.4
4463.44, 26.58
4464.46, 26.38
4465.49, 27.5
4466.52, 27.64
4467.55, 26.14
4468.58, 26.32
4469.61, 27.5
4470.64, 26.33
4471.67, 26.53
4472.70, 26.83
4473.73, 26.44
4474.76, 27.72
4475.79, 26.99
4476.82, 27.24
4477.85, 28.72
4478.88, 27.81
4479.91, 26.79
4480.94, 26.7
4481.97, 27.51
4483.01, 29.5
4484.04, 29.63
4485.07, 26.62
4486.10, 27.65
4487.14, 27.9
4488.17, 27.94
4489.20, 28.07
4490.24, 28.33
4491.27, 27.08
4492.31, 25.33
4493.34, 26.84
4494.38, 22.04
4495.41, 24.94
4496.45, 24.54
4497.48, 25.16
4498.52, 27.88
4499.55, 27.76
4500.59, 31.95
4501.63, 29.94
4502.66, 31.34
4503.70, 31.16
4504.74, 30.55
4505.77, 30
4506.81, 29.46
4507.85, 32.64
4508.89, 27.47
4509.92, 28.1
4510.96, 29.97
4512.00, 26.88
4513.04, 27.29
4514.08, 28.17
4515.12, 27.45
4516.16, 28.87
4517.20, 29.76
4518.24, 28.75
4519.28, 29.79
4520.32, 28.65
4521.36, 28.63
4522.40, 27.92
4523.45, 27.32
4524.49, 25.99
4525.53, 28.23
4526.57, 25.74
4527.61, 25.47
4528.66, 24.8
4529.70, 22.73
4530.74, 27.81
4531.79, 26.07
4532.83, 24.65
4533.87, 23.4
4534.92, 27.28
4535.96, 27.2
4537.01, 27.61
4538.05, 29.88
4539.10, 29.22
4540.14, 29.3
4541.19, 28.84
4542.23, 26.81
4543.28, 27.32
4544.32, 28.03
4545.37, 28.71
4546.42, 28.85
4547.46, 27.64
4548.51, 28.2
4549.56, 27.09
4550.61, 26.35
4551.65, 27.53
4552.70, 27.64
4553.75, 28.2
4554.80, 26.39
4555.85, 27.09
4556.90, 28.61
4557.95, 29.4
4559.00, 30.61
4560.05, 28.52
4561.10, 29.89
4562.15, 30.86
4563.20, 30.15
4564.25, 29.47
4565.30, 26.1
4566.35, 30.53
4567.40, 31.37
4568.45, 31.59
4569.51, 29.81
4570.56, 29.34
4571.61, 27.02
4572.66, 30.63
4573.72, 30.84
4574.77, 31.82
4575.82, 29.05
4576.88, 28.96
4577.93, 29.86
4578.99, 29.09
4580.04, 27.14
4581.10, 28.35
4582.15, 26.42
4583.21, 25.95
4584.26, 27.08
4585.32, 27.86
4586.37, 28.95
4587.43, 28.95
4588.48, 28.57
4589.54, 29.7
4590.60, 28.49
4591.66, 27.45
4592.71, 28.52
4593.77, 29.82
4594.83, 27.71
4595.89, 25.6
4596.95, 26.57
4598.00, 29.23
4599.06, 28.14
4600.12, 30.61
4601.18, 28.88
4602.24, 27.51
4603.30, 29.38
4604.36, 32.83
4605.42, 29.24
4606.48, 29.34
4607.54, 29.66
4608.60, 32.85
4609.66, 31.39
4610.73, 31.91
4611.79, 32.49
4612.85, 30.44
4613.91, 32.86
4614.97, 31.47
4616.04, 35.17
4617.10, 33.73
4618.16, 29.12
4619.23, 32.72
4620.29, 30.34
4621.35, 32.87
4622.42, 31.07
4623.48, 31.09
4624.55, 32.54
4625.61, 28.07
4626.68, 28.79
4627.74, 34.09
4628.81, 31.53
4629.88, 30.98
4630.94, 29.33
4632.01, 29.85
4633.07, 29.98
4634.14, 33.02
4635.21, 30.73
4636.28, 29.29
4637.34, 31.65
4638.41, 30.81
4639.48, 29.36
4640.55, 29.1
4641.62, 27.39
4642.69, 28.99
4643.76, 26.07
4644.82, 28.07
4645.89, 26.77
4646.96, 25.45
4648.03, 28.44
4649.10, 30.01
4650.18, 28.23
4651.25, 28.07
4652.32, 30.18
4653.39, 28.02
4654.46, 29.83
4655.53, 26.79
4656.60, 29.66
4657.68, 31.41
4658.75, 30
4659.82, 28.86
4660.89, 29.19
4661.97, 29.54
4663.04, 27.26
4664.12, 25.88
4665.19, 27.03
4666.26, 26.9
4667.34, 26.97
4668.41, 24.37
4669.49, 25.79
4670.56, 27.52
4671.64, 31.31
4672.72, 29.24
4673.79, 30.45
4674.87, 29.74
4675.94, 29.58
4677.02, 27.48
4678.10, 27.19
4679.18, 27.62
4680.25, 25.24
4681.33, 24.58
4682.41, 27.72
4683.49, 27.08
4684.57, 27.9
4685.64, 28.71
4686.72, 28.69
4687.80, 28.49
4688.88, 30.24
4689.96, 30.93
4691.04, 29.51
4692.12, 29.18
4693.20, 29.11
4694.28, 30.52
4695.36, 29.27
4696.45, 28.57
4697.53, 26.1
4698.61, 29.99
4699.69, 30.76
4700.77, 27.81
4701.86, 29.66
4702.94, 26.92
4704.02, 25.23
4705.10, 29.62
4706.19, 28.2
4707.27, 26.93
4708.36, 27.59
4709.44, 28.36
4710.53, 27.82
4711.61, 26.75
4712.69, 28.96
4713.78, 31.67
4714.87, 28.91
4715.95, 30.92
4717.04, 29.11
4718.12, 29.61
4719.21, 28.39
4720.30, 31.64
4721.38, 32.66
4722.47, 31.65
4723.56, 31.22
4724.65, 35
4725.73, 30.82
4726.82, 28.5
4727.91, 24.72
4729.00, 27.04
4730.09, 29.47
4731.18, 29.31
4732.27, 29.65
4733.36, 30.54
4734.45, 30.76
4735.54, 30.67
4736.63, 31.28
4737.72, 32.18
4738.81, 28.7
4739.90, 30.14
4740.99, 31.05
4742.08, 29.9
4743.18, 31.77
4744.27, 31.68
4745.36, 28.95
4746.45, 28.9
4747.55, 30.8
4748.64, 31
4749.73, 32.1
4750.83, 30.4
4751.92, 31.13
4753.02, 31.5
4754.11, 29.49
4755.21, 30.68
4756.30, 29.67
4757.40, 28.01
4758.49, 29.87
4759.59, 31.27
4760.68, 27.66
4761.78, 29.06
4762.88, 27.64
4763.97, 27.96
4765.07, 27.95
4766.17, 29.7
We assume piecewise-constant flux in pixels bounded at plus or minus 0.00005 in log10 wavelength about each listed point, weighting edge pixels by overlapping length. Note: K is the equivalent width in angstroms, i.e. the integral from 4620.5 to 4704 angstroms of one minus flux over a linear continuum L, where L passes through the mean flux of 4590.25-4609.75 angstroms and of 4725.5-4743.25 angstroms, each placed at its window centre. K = 1.4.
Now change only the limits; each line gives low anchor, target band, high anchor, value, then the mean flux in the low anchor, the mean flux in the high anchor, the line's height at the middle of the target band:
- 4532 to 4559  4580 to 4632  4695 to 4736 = -3.0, 27.7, 29.2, 28.2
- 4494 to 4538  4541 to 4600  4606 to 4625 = 2.6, 27.7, 31.7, 29.9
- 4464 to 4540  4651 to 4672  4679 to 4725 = 0.3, 27.6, 28.9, 28.7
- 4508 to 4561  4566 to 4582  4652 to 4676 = -1.0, 27.7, 28.5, 27.9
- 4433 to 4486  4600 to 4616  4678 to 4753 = -1.6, 26.3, 29.4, 28.1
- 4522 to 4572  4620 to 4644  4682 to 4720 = -1.7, 27.9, 28.7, 28.4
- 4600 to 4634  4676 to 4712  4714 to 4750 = 2.7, 31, 30.3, 30.5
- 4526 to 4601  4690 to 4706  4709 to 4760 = 0.5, 28.2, 30.1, 29.7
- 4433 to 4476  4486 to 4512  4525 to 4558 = -1.5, 26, 27.2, 26.6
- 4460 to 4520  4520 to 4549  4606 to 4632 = 1.7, 27.6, 31.4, 28.9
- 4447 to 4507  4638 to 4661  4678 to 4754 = 0.0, 26.9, 29.4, 28.7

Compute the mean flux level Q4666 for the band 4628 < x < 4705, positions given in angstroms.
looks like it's 28.7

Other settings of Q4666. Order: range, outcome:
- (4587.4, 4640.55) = 30.3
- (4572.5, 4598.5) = 28.5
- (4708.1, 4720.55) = 29.1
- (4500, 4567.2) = 28.2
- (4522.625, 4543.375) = 26.8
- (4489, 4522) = 28.3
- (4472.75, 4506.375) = 27.7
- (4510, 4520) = 28.5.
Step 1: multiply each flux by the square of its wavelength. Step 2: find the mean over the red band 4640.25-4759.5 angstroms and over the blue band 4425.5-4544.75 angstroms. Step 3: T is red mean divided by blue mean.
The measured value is 1.2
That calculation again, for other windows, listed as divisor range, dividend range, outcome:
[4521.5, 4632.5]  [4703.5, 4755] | 1.10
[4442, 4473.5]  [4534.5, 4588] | 1.16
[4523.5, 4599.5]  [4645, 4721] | 1.07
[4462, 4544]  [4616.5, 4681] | 1.13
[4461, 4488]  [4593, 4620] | 1.19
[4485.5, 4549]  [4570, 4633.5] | 1.12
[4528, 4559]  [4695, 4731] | 1.14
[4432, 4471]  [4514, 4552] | 1.10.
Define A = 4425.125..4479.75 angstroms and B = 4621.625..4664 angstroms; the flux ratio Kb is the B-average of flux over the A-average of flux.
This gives 1.13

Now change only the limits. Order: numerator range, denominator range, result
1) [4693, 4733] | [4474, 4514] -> 1.04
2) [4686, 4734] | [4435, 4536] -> 1.08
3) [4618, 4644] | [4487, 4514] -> 1.08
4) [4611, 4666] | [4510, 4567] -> 1.07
